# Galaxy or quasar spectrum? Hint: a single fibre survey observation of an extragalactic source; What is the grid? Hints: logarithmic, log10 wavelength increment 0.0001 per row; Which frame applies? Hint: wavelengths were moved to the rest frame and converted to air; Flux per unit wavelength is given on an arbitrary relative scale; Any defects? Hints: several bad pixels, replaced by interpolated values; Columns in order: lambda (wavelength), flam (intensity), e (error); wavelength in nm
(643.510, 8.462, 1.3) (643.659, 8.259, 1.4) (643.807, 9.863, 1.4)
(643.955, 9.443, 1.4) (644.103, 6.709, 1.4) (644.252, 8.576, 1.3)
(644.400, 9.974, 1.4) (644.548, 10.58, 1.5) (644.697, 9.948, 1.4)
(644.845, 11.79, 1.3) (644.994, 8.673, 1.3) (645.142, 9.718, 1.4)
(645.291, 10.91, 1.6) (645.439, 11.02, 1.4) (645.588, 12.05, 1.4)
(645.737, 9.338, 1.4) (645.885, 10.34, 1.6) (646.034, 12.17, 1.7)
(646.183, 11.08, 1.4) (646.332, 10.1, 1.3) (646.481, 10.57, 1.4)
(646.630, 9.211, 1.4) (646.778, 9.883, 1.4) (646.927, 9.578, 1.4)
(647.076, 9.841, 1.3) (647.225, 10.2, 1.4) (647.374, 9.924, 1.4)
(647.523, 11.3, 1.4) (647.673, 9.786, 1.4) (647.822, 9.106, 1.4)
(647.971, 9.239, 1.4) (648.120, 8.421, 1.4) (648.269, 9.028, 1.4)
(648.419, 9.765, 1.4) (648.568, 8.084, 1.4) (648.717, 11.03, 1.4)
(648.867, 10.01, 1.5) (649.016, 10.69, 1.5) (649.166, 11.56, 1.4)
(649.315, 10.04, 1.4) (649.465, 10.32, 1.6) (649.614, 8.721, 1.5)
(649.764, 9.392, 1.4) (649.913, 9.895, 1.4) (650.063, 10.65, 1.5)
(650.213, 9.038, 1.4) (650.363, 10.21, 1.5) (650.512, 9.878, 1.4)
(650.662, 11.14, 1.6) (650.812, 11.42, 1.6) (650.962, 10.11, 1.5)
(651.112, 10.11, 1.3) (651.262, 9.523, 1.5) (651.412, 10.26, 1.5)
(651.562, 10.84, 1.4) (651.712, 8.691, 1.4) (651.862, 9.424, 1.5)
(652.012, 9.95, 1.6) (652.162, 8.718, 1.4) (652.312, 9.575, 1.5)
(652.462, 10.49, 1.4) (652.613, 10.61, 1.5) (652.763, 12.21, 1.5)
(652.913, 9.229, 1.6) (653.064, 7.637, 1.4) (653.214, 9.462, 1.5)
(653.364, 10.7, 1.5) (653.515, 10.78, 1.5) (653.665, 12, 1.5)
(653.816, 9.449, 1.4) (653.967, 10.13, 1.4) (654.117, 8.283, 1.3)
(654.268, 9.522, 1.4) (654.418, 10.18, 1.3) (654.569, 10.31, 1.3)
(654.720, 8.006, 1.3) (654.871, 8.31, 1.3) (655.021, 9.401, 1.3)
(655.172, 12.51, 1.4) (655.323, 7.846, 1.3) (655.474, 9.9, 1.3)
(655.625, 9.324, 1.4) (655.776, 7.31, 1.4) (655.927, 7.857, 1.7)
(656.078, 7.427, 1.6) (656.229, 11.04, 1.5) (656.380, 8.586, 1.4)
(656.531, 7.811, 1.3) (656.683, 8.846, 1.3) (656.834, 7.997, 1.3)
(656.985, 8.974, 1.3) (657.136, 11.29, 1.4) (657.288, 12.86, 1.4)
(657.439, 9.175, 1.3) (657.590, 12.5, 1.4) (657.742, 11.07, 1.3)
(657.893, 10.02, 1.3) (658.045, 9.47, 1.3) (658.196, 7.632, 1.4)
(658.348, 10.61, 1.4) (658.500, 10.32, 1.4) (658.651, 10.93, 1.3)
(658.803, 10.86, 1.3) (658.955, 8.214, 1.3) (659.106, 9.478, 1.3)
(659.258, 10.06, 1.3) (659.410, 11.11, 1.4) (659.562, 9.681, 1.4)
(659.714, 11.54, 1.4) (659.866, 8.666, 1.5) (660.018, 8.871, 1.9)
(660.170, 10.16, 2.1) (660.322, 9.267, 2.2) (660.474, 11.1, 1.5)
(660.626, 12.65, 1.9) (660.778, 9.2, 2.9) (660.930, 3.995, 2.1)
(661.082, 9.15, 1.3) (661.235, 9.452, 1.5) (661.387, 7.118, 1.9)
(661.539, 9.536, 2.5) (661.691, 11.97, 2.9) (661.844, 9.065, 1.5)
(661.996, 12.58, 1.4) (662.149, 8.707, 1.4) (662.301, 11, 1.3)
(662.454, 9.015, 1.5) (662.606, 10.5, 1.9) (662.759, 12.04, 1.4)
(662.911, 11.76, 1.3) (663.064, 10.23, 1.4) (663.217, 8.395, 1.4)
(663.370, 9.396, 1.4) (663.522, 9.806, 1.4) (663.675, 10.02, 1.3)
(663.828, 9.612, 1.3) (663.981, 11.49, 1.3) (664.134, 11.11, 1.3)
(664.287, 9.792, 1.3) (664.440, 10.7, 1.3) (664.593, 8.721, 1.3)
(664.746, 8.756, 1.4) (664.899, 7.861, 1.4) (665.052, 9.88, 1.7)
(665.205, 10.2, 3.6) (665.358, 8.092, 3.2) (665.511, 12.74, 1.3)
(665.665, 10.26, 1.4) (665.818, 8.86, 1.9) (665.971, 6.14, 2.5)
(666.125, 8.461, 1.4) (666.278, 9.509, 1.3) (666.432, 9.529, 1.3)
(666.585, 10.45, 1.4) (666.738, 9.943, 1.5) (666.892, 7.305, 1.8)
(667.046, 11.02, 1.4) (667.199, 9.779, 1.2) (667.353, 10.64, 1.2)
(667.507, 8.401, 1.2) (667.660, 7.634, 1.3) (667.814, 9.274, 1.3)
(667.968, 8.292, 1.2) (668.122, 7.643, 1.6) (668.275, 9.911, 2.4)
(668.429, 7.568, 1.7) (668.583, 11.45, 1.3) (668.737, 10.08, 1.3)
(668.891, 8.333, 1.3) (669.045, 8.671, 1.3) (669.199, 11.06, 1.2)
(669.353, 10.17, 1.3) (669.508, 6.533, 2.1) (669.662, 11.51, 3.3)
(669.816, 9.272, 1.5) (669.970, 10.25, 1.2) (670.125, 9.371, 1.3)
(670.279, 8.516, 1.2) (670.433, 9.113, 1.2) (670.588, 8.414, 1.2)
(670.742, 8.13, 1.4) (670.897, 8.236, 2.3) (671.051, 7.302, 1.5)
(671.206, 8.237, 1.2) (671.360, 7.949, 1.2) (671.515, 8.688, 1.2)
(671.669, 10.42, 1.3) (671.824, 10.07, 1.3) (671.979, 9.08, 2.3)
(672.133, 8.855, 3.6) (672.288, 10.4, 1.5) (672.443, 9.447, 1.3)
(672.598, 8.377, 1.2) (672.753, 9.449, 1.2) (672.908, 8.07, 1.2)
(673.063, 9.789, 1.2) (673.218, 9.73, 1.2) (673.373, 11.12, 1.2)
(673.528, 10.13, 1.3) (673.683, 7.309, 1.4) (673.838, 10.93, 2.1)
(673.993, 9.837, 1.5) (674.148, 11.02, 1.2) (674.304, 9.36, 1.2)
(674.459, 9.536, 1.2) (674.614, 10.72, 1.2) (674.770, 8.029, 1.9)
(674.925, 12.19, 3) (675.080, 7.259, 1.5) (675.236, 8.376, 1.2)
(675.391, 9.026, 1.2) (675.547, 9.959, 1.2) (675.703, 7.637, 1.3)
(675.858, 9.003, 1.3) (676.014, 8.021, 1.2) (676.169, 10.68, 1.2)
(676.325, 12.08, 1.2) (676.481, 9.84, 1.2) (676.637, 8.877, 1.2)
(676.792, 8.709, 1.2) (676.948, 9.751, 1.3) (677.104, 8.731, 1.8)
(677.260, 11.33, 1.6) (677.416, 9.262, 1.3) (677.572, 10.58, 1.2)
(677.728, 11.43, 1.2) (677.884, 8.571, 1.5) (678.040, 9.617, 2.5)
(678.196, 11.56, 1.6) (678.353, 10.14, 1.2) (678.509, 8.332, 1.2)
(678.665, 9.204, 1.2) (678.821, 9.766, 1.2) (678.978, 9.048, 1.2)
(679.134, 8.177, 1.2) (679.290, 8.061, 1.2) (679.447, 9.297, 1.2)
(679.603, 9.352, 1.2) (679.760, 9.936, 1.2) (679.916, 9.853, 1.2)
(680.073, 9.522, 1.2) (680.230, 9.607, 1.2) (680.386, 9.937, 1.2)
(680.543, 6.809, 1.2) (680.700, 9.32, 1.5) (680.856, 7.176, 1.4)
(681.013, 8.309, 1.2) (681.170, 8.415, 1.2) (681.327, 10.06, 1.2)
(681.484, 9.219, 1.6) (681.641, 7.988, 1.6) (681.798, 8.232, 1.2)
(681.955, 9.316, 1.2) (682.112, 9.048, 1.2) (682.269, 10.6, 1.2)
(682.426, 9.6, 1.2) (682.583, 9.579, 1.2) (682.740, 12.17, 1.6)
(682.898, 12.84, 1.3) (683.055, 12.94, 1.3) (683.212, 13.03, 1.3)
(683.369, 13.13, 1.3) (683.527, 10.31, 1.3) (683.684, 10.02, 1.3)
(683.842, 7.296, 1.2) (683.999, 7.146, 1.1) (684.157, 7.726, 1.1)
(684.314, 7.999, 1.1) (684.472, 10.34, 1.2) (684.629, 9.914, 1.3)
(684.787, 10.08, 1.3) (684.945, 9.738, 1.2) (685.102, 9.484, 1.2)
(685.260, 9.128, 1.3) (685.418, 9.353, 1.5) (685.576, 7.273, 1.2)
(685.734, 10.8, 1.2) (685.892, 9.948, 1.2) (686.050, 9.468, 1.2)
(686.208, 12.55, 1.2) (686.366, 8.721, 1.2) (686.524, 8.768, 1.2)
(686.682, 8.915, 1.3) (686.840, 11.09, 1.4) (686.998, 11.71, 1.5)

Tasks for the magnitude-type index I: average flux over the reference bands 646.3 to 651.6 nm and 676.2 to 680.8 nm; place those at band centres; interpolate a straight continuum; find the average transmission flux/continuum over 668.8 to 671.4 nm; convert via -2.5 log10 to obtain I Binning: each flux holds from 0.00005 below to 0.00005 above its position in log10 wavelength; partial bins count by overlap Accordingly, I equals 0.09 mag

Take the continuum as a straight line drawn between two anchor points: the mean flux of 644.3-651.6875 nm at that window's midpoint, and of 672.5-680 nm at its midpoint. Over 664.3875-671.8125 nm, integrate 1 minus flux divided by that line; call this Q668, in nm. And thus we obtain 0.41 nm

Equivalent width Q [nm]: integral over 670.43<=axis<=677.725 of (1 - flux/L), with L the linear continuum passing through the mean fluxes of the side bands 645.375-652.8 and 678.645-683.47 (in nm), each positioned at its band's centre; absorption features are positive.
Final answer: 0.294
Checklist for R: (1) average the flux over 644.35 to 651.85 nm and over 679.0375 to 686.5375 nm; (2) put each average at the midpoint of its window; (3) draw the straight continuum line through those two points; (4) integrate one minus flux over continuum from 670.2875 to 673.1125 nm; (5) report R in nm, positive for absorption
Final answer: 0.245 nm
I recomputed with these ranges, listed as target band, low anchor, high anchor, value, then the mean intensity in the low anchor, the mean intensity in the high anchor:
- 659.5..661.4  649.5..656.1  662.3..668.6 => 0.03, 9.71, 9.56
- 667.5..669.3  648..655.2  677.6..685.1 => 0.07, 9.89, 9.58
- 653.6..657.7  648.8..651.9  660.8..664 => 0.05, 10.1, 9.71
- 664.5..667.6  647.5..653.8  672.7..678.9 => 0.05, 9.96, 9.62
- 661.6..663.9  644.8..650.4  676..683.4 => -0.04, 10.1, 9.72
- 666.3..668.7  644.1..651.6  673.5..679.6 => 0.05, 10.1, 9.52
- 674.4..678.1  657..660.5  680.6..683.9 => 0.05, 10.2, 9.93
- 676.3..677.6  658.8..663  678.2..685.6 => -0.02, 9.87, 9.48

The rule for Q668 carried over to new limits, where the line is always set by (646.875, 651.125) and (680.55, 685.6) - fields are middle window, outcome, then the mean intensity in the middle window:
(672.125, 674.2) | 0.015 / 9.61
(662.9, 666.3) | 0.060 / 9.6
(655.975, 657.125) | 0.124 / 8.8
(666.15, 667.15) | 0.019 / 9.58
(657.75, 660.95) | -0.001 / 9.84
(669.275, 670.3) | 0.031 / 9.42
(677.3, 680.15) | 0.017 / 9.56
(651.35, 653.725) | -0.028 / 10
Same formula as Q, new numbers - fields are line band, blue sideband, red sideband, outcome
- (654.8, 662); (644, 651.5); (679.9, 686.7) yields 0.201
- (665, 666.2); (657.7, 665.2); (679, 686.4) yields 0.058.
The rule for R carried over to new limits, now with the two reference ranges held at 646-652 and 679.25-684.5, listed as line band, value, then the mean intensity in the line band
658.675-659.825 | -0.03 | 10.1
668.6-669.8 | 0.02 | 9.57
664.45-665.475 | 0.06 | 9.19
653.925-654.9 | 0.06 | 9.26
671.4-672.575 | 0.03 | 9.46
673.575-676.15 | 0.09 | 9.31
